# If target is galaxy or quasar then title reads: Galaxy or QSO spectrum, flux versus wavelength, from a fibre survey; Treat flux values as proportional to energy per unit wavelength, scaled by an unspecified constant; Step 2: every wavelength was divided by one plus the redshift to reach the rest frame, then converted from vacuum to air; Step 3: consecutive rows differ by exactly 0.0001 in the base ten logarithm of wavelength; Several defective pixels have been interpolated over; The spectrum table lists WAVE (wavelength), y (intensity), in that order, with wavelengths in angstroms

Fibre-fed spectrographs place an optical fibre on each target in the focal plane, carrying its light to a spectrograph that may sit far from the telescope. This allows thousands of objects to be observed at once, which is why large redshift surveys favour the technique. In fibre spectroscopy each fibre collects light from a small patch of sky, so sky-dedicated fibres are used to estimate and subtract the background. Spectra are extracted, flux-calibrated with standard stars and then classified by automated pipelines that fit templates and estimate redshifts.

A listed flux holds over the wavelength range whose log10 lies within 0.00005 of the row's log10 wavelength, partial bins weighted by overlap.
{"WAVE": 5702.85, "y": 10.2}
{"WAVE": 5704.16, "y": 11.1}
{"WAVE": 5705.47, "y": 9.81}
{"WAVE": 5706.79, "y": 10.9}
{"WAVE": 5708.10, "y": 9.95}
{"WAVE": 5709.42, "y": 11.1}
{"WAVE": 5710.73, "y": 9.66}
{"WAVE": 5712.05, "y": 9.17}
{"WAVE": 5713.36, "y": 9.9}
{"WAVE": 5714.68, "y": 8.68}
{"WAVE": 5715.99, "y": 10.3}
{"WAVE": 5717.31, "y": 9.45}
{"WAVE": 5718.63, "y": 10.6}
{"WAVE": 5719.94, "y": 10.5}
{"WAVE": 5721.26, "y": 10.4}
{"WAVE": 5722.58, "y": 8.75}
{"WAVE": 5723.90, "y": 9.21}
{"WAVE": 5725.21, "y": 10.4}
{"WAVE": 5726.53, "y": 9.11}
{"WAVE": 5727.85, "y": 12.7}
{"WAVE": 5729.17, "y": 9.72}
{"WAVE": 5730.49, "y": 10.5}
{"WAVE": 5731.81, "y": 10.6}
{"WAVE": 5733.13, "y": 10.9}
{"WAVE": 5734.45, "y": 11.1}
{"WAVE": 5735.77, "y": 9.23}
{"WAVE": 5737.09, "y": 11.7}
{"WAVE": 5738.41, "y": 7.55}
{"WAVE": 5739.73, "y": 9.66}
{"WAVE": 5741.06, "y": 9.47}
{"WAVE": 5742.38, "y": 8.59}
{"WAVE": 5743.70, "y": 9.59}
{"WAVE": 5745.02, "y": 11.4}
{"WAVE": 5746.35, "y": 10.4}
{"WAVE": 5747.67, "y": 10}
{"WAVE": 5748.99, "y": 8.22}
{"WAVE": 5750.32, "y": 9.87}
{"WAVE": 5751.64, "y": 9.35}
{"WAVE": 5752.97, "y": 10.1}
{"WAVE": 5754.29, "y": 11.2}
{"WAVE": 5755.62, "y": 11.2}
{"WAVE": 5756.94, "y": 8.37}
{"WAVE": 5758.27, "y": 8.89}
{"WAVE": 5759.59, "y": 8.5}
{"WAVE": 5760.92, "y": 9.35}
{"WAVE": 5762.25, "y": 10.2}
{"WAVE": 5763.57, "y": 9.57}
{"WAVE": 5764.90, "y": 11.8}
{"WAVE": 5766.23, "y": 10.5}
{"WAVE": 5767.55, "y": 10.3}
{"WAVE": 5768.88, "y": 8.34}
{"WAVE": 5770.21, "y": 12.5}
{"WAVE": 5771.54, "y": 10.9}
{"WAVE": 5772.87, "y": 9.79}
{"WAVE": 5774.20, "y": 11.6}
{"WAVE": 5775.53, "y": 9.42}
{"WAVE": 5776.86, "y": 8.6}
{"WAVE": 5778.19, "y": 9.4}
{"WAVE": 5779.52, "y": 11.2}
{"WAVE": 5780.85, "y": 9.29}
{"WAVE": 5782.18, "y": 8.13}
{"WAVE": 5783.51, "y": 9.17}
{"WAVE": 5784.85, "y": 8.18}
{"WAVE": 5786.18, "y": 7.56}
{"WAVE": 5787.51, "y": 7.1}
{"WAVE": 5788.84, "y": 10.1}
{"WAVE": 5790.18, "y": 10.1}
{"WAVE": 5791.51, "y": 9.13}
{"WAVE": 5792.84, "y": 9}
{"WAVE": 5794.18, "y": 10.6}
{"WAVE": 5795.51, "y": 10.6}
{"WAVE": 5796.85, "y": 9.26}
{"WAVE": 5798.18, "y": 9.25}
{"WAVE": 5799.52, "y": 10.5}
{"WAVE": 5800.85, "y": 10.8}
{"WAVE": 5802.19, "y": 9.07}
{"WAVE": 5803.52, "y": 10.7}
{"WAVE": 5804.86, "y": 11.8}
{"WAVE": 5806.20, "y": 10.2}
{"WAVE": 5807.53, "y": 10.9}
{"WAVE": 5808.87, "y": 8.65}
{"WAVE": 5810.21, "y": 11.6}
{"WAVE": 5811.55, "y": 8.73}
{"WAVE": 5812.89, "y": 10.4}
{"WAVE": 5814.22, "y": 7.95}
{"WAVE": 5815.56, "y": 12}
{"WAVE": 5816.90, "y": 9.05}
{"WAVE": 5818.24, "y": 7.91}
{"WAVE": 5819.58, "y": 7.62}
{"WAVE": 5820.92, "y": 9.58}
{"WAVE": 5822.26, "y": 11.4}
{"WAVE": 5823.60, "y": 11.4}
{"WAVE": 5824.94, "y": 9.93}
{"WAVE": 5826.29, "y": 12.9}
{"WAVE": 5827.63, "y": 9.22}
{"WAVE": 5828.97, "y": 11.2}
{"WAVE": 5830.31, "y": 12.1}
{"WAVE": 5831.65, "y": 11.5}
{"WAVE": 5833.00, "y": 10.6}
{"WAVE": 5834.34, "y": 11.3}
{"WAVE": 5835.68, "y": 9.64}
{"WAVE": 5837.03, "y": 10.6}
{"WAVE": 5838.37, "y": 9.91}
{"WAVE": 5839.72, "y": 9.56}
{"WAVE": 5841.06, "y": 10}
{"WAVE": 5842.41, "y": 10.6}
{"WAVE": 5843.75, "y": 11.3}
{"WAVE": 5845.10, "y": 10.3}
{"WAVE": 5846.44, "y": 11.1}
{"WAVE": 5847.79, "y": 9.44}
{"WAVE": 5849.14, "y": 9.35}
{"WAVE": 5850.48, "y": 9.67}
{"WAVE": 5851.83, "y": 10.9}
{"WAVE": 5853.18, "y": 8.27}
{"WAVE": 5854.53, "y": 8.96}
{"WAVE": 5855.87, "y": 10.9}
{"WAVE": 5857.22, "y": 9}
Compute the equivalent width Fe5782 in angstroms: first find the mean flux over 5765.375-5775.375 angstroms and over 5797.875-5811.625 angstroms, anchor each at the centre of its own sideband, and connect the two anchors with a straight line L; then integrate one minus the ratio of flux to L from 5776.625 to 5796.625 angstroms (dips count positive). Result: 2.3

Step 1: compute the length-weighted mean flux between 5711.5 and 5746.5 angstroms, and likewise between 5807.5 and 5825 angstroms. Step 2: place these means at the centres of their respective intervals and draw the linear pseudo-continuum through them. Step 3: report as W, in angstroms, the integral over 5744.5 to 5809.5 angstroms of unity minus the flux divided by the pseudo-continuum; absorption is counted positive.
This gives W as 0.26 angstroms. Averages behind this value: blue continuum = 9.98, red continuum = 9.75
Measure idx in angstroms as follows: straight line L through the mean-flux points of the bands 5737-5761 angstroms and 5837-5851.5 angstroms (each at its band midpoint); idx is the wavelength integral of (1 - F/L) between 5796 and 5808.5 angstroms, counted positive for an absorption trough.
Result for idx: -0.4 angstroms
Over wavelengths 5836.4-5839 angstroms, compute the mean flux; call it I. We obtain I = 10.3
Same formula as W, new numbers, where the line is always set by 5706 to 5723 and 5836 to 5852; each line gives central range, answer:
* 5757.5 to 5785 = 0.7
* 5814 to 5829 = 0.2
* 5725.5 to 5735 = -0.6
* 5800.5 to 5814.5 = 0.0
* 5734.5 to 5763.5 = 1.0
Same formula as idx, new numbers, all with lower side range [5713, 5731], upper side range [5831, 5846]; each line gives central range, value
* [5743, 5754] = 0.2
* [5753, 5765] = 0.4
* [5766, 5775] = -0.3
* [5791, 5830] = 1.2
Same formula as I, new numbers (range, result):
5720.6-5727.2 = 9.58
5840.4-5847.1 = 10.7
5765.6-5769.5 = 9.74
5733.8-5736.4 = 10.2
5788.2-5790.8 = 10.1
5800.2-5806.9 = 10.5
